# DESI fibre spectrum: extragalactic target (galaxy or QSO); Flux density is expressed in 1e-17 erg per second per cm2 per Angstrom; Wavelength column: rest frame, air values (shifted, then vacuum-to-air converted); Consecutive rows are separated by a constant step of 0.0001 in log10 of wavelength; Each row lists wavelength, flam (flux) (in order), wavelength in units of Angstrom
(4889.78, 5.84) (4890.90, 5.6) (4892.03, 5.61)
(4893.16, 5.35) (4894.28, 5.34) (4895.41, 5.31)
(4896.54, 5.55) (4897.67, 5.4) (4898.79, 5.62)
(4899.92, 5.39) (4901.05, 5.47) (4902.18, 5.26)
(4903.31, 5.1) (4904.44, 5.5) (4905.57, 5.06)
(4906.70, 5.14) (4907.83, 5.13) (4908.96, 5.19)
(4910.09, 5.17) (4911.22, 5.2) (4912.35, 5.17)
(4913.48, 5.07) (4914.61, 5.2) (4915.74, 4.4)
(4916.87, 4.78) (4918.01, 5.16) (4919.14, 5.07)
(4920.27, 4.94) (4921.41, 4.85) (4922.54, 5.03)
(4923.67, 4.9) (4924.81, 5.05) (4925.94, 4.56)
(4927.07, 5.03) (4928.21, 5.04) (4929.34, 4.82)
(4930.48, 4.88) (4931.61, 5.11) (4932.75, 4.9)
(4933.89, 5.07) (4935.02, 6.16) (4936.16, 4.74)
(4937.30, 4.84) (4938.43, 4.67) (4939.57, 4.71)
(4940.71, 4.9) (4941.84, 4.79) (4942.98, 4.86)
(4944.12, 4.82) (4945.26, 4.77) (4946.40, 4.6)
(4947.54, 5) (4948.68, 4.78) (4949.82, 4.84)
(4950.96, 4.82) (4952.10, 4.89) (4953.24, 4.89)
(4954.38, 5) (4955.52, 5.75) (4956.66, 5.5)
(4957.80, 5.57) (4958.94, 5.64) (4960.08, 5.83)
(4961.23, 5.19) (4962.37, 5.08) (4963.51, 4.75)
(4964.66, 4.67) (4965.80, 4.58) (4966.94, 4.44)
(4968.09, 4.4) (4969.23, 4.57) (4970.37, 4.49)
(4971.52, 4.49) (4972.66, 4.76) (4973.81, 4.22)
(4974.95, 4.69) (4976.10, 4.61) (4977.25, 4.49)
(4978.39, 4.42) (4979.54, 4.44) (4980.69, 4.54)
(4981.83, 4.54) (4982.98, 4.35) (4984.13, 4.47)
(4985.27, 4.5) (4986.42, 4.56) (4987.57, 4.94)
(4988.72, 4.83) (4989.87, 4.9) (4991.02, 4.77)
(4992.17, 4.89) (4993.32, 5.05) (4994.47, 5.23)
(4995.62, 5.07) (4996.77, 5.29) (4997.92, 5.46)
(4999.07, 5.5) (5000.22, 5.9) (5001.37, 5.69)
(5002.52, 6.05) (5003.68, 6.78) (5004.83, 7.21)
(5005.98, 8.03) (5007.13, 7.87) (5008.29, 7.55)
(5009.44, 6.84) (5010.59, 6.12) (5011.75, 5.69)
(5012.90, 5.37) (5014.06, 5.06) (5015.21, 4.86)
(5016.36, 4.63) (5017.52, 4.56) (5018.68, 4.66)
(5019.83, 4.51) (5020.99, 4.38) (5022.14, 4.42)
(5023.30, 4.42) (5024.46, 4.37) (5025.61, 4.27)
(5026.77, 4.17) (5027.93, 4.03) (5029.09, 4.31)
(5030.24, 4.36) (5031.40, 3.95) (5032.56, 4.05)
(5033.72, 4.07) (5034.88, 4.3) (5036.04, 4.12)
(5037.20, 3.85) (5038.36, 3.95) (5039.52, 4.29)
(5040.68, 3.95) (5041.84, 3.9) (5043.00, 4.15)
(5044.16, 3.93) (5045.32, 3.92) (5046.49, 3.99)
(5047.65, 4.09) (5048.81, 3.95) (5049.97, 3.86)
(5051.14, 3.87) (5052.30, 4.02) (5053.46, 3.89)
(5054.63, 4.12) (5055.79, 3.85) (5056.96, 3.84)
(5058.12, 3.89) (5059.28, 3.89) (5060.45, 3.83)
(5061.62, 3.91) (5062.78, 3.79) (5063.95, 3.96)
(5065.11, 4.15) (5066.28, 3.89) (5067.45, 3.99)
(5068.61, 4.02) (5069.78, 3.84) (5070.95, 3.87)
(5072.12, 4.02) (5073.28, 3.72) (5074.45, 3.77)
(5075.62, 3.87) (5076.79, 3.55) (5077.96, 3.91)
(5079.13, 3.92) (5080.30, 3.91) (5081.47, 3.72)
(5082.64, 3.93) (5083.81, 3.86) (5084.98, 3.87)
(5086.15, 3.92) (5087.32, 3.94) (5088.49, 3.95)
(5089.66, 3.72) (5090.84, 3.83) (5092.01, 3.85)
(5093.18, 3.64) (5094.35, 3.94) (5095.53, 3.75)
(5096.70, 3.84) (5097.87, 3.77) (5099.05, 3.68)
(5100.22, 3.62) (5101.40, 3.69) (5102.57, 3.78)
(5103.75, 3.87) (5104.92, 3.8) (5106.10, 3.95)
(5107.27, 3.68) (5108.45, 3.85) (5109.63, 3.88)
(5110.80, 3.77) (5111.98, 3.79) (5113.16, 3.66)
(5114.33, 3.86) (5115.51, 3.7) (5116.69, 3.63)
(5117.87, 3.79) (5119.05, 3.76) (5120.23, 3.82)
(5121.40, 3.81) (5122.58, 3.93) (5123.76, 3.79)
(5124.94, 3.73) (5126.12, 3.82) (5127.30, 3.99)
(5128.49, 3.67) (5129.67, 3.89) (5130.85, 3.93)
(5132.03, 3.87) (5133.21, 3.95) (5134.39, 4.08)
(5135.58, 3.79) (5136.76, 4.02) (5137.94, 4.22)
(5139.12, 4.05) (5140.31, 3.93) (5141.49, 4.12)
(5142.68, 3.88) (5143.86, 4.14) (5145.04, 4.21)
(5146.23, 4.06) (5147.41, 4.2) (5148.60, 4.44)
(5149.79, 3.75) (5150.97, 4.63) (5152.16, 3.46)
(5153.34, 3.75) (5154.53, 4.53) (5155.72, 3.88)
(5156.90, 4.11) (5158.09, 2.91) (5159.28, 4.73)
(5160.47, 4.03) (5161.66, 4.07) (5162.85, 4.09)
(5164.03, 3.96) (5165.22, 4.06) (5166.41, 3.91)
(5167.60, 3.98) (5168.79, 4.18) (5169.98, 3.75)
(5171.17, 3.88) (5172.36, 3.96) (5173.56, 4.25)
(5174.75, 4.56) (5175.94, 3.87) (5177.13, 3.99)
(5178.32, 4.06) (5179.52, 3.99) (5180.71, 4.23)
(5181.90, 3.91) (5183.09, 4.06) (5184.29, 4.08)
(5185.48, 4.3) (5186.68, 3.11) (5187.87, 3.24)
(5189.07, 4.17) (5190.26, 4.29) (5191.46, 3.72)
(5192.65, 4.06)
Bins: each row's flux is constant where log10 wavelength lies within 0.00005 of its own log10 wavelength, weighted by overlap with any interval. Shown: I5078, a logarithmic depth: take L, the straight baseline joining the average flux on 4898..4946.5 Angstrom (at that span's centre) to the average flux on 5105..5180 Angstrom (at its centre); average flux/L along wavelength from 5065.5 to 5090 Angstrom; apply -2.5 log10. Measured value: 0.11 mag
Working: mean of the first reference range 5.03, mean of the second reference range 3.95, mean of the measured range 3.87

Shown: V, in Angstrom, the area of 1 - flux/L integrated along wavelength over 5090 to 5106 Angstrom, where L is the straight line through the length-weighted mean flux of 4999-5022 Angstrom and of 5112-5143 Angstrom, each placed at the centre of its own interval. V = 2.2 Angstrom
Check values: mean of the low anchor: 5.84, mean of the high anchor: 3.87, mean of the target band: 3.78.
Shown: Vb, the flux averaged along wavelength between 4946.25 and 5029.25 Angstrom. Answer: 5.08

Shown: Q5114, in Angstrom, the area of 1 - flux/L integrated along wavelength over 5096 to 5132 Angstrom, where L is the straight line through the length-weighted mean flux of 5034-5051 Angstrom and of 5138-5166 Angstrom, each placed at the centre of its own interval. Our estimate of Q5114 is 2.2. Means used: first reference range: 4.01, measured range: 3.79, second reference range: 4.05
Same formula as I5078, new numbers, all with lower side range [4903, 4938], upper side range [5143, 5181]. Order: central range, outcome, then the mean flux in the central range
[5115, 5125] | 0.12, 3.78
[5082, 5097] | 0.13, 3.85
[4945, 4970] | -0.02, 4.98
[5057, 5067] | 0.14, 3.91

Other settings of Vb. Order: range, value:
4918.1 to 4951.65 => 4.92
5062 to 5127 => 3.83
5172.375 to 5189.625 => 3.98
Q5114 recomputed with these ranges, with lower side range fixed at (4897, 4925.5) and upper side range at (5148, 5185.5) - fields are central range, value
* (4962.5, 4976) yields 0.86 Angstrom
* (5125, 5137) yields 0.86 Angstrom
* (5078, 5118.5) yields 4.91 Angstrom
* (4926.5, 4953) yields 0.49 Angstrom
